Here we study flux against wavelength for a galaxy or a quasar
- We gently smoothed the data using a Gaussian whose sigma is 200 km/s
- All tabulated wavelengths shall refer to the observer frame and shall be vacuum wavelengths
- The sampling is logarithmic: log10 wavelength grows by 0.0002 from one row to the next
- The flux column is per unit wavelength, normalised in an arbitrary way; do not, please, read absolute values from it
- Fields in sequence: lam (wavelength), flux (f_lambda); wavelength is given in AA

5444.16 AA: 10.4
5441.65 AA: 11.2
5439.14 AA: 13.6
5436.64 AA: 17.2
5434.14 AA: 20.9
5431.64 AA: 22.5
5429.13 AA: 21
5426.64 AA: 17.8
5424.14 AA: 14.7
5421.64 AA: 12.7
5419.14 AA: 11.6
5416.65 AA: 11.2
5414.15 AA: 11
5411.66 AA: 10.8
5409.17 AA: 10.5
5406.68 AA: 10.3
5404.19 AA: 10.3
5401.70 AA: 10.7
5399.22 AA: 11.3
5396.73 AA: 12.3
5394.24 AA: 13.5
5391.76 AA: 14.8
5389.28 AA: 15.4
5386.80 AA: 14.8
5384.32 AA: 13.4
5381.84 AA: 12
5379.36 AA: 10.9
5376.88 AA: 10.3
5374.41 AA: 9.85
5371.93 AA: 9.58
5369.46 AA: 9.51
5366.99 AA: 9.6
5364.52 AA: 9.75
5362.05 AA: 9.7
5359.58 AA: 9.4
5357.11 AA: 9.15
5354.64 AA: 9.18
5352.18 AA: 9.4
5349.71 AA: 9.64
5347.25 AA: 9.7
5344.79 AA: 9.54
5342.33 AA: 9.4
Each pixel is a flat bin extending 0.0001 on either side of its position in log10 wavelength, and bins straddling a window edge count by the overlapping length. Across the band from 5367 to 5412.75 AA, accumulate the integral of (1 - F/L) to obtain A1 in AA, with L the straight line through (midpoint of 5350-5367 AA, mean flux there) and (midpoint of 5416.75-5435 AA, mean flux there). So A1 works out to 4.12 AA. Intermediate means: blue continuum 9.45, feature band 11.6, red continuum 16.9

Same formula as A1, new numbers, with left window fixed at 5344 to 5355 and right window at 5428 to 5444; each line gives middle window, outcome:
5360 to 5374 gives 1.8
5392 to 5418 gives 5.5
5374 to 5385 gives 0.8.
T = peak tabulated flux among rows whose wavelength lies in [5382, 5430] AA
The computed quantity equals 21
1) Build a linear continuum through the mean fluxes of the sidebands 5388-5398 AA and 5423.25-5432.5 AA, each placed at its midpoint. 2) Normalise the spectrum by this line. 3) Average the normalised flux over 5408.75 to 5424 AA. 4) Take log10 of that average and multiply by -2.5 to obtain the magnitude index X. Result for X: 0.441 mag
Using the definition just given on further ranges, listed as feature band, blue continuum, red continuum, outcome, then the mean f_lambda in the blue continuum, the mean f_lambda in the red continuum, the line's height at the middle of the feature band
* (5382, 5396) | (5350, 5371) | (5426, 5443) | -0.121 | 9.47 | 17.7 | 12.6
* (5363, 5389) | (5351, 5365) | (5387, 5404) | 0.005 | 9.41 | 12.9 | 11.1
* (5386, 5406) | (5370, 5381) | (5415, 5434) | -0.021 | 10.2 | 16.1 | 12.7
